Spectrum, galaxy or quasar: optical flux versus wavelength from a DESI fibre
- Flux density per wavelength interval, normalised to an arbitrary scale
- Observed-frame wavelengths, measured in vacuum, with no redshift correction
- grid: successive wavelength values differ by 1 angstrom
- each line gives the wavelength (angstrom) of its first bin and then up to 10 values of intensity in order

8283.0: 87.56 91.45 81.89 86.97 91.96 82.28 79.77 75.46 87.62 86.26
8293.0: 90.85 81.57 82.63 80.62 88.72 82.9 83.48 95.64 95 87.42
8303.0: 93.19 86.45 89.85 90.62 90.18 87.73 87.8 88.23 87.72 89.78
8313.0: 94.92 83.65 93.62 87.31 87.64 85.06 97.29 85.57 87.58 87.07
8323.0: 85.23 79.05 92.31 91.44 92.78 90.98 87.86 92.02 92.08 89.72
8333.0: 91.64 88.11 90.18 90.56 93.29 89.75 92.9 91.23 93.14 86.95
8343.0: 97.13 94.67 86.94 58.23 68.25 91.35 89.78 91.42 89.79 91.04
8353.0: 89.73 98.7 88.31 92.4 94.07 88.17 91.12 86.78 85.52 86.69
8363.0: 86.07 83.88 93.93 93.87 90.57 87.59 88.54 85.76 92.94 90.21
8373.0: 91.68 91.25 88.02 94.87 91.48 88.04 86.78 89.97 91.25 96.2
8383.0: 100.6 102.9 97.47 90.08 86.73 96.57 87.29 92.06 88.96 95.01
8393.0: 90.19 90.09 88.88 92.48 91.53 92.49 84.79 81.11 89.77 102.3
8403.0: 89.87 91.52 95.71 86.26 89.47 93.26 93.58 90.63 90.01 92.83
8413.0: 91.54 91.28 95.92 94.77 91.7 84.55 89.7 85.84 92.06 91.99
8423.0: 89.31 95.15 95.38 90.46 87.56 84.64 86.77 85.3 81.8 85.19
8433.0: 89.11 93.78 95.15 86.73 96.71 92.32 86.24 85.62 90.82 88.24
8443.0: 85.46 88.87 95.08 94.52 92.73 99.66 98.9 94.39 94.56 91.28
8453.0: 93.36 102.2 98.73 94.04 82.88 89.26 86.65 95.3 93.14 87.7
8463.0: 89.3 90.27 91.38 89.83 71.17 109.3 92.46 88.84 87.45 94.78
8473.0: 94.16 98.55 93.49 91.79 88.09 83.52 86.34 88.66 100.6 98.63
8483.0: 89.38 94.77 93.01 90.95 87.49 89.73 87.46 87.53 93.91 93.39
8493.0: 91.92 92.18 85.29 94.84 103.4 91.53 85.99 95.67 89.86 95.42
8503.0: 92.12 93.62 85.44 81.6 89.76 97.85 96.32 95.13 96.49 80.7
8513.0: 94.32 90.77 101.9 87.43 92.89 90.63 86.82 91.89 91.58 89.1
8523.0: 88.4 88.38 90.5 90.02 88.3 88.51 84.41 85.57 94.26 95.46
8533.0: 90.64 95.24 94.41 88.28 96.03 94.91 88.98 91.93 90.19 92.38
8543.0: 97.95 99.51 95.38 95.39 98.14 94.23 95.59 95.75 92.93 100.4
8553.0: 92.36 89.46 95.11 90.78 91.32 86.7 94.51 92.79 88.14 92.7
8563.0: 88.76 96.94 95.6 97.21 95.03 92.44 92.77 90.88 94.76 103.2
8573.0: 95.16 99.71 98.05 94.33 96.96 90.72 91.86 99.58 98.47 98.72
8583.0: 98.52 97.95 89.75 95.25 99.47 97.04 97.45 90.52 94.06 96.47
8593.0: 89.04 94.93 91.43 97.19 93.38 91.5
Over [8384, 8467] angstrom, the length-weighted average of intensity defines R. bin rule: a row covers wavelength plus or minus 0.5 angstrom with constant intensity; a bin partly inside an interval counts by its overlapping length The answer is 91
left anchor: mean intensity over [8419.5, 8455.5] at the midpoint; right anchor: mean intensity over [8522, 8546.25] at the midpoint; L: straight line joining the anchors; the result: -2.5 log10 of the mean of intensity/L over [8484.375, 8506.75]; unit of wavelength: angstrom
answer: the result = 0.01 mag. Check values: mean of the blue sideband 91.3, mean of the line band 91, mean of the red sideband 91.8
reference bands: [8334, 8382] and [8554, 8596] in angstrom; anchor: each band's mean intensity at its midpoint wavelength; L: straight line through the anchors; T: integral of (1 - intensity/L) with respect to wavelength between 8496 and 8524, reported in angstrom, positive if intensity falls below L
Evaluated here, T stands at 0.4 angstrom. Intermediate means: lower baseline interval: 89.3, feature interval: 91.7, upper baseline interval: 94.5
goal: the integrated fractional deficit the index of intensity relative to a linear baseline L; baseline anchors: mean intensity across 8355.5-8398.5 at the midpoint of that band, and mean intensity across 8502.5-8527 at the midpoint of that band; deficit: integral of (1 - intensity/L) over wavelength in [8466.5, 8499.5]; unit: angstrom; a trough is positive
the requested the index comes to -0.2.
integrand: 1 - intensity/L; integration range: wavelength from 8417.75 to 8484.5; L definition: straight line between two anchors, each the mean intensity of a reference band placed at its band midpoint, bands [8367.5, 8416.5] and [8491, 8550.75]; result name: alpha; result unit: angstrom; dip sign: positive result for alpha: 0.5 angstrom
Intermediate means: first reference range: 91.5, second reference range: 92.1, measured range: 91.1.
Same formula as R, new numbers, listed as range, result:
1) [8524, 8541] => 91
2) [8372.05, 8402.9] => 91.6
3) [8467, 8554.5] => 92.1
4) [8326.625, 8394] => 90.2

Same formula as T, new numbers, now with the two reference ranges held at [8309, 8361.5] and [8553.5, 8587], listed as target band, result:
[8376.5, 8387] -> -0.4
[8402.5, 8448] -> 0.3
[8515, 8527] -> 0.4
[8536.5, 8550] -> -0.1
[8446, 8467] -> -0.1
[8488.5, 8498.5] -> 0.1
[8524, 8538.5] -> 0.4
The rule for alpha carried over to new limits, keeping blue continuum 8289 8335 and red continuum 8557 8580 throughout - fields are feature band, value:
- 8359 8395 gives -0.4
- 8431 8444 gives 0.3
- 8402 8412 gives -0.2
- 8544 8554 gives -0.2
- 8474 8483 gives 0.0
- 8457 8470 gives 0.2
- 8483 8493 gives 0.1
